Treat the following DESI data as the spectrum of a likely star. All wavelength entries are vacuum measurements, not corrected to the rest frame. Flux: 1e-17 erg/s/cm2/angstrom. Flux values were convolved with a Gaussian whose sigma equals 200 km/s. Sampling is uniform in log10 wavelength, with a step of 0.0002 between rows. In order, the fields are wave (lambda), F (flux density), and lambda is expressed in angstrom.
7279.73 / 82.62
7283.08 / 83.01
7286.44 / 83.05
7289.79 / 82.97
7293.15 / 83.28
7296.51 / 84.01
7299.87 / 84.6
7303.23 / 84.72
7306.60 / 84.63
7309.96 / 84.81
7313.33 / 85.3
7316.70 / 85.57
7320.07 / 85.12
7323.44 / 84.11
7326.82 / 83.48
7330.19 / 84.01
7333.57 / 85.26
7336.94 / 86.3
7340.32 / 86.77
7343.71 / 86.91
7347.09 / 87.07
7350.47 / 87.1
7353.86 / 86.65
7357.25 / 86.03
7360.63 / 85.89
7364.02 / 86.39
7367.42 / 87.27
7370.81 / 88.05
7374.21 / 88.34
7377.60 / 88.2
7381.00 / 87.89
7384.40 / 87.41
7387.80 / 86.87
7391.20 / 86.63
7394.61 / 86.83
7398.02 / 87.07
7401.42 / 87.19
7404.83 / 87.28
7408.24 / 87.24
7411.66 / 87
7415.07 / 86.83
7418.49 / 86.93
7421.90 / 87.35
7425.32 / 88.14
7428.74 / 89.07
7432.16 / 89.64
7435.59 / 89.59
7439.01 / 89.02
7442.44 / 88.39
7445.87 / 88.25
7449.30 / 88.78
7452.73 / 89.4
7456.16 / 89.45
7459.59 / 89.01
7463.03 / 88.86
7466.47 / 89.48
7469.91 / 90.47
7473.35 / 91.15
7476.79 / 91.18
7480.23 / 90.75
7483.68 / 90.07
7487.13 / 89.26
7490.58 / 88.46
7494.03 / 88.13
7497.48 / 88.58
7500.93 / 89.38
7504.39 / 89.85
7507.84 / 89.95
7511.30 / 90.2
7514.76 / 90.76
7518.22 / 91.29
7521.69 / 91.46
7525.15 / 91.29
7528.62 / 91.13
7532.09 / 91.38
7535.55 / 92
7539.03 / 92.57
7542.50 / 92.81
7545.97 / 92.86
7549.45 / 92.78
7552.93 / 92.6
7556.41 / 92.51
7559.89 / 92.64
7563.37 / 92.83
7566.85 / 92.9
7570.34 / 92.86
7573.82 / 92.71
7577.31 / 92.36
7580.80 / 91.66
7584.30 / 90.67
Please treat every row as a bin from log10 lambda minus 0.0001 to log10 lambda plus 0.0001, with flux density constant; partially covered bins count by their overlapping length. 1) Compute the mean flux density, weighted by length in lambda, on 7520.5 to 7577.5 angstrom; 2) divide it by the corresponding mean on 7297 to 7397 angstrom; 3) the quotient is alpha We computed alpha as 1.07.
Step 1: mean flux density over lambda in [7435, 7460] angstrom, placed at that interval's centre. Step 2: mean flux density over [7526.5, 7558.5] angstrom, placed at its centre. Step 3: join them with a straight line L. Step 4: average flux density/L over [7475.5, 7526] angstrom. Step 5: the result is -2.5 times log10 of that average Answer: 0.01 mag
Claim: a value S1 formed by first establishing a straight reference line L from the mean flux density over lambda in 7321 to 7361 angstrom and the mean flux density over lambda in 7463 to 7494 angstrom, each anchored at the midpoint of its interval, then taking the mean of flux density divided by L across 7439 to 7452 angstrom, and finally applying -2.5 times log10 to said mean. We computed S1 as 0.00 mag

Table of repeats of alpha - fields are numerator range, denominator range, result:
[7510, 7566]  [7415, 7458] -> 1.04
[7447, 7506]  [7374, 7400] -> 1.02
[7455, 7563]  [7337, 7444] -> 1.04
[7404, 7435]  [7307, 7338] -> 1.03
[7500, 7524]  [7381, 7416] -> 1.04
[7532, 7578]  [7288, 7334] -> 1.10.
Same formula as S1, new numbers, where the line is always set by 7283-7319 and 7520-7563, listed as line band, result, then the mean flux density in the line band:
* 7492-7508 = 0.020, 89.1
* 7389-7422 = 0.008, 87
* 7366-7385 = -0.015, 87.9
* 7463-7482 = -0.006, 90.4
